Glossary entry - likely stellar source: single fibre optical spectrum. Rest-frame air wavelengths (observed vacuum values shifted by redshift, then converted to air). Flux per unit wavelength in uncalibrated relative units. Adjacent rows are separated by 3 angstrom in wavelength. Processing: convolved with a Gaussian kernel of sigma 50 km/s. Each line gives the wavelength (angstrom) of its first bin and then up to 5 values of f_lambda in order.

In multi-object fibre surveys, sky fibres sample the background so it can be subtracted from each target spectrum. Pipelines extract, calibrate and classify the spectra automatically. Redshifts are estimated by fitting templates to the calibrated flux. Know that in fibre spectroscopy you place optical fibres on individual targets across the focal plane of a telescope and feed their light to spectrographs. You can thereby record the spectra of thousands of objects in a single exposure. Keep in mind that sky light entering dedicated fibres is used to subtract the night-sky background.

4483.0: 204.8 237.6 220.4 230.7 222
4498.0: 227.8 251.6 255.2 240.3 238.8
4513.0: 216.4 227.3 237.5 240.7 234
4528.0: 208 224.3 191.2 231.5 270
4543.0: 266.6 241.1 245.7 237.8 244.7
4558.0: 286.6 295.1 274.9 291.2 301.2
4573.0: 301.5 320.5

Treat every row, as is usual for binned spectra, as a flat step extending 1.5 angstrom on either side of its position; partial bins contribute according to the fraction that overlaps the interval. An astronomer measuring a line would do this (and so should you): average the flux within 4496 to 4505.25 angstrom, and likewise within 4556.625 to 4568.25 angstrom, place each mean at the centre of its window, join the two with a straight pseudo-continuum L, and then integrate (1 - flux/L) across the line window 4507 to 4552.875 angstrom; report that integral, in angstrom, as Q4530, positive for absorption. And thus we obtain 5.2 angstrom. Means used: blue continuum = 243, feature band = 234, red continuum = 287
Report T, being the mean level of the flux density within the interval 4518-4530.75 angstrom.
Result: 229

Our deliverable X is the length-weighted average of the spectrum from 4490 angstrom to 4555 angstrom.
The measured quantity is 235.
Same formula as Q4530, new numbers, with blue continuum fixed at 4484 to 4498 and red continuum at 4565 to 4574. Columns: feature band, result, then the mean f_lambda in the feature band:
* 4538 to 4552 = 1.1 angstrom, 253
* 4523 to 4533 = 1.5 angstrom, 221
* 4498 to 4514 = 0.0 angstrom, 240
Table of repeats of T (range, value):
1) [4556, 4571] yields 288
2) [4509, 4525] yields 232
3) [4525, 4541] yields 224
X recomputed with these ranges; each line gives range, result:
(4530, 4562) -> 248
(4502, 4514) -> 239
